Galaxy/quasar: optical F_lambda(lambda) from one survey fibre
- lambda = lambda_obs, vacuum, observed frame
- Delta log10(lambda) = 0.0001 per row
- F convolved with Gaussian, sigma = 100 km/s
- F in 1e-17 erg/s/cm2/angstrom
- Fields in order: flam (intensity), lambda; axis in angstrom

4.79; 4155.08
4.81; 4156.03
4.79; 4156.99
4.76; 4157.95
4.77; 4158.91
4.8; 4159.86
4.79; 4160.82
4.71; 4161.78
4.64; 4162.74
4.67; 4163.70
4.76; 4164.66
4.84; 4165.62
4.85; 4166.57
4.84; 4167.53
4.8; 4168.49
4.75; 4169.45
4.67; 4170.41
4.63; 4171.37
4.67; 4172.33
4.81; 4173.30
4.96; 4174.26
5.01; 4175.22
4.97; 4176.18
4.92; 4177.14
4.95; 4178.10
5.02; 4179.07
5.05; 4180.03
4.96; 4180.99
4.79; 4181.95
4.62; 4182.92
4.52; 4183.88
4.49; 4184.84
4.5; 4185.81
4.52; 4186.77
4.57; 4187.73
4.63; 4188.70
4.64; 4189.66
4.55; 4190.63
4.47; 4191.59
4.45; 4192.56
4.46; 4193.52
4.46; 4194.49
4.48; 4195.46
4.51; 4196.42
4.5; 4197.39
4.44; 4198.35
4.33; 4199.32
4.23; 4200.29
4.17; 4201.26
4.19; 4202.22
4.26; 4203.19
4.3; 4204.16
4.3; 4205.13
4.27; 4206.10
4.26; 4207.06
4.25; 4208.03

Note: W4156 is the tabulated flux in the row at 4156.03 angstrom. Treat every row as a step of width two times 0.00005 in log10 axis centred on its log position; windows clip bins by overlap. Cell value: 4.81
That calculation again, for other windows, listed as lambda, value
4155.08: 4.79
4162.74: 4.64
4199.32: 4.33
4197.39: 4.5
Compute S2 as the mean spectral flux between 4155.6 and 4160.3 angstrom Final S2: 4.79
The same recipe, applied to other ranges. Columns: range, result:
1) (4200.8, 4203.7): 4.21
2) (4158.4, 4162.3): 4.77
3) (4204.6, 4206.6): 4.3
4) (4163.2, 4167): 4.79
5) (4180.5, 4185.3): 4.68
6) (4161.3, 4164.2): 4.67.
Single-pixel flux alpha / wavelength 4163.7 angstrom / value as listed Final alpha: 4.67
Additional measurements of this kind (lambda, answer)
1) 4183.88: 4.52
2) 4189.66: 4.64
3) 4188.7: 4.63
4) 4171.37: 4.63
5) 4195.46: 4.48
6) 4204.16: 4.3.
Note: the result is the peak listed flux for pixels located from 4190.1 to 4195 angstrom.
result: 4.55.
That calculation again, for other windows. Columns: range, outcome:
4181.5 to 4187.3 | 4.79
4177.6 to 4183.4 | 5.05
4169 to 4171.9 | 4.75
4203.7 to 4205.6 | 4.3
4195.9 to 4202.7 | 4.51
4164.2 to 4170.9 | 4.85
